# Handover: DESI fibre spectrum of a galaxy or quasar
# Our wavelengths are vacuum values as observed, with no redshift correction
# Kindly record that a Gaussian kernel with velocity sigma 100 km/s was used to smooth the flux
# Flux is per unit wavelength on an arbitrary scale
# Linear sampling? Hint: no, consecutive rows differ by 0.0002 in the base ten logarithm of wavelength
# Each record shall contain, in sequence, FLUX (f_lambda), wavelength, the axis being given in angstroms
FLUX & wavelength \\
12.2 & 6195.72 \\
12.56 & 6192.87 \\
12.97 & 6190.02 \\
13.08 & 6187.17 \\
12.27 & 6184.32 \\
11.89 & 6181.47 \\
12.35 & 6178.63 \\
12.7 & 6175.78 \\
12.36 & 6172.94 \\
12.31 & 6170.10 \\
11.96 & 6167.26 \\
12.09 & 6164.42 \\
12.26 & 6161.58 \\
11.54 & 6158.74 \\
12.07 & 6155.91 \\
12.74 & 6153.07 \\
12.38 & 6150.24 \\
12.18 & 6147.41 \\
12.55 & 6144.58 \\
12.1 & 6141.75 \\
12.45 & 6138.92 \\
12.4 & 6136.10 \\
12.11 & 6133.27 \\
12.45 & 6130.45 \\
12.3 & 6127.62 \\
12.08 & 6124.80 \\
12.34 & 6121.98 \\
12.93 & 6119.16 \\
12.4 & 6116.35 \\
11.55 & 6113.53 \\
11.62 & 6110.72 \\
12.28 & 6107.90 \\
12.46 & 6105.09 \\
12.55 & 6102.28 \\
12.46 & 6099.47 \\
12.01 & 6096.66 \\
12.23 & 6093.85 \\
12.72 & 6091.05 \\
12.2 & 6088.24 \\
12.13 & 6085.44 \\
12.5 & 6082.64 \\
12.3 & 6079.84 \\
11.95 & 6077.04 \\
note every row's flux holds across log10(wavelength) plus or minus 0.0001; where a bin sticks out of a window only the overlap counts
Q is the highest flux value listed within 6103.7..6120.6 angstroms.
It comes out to 12.93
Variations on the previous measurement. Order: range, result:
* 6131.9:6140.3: 12.45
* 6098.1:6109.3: 12.55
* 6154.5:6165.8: 12.26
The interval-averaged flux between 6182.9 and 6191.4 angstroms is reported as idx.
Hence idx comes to 12.8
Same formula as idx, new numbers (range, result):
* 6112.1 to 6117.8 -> 12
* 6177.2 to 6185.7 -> 12.2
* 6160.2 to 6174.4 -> 12.2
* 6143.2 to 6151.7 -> 12.4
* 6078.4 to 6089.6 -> 12.3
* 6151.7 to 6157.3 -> 12.4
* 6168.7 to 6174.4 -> 12.3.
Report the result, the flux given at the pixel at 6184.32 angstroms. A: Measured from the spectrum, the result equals 12.27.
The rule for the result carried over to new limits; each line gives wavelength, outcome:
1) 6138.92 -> 12.45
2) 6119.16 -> 12.93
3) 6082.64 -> 12.5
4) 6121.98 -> 12.34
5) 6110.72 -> 11.62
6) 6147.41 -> 12.18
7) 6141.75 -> 12.1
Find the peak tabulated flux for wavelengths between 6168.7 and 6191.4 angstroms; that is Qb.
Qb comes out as 13.08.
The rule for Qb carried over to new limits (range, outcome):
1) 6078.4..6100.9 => 12.72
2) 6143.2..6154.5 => 12.74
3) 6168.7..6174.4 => 12.36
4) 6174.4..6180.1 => 12.7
